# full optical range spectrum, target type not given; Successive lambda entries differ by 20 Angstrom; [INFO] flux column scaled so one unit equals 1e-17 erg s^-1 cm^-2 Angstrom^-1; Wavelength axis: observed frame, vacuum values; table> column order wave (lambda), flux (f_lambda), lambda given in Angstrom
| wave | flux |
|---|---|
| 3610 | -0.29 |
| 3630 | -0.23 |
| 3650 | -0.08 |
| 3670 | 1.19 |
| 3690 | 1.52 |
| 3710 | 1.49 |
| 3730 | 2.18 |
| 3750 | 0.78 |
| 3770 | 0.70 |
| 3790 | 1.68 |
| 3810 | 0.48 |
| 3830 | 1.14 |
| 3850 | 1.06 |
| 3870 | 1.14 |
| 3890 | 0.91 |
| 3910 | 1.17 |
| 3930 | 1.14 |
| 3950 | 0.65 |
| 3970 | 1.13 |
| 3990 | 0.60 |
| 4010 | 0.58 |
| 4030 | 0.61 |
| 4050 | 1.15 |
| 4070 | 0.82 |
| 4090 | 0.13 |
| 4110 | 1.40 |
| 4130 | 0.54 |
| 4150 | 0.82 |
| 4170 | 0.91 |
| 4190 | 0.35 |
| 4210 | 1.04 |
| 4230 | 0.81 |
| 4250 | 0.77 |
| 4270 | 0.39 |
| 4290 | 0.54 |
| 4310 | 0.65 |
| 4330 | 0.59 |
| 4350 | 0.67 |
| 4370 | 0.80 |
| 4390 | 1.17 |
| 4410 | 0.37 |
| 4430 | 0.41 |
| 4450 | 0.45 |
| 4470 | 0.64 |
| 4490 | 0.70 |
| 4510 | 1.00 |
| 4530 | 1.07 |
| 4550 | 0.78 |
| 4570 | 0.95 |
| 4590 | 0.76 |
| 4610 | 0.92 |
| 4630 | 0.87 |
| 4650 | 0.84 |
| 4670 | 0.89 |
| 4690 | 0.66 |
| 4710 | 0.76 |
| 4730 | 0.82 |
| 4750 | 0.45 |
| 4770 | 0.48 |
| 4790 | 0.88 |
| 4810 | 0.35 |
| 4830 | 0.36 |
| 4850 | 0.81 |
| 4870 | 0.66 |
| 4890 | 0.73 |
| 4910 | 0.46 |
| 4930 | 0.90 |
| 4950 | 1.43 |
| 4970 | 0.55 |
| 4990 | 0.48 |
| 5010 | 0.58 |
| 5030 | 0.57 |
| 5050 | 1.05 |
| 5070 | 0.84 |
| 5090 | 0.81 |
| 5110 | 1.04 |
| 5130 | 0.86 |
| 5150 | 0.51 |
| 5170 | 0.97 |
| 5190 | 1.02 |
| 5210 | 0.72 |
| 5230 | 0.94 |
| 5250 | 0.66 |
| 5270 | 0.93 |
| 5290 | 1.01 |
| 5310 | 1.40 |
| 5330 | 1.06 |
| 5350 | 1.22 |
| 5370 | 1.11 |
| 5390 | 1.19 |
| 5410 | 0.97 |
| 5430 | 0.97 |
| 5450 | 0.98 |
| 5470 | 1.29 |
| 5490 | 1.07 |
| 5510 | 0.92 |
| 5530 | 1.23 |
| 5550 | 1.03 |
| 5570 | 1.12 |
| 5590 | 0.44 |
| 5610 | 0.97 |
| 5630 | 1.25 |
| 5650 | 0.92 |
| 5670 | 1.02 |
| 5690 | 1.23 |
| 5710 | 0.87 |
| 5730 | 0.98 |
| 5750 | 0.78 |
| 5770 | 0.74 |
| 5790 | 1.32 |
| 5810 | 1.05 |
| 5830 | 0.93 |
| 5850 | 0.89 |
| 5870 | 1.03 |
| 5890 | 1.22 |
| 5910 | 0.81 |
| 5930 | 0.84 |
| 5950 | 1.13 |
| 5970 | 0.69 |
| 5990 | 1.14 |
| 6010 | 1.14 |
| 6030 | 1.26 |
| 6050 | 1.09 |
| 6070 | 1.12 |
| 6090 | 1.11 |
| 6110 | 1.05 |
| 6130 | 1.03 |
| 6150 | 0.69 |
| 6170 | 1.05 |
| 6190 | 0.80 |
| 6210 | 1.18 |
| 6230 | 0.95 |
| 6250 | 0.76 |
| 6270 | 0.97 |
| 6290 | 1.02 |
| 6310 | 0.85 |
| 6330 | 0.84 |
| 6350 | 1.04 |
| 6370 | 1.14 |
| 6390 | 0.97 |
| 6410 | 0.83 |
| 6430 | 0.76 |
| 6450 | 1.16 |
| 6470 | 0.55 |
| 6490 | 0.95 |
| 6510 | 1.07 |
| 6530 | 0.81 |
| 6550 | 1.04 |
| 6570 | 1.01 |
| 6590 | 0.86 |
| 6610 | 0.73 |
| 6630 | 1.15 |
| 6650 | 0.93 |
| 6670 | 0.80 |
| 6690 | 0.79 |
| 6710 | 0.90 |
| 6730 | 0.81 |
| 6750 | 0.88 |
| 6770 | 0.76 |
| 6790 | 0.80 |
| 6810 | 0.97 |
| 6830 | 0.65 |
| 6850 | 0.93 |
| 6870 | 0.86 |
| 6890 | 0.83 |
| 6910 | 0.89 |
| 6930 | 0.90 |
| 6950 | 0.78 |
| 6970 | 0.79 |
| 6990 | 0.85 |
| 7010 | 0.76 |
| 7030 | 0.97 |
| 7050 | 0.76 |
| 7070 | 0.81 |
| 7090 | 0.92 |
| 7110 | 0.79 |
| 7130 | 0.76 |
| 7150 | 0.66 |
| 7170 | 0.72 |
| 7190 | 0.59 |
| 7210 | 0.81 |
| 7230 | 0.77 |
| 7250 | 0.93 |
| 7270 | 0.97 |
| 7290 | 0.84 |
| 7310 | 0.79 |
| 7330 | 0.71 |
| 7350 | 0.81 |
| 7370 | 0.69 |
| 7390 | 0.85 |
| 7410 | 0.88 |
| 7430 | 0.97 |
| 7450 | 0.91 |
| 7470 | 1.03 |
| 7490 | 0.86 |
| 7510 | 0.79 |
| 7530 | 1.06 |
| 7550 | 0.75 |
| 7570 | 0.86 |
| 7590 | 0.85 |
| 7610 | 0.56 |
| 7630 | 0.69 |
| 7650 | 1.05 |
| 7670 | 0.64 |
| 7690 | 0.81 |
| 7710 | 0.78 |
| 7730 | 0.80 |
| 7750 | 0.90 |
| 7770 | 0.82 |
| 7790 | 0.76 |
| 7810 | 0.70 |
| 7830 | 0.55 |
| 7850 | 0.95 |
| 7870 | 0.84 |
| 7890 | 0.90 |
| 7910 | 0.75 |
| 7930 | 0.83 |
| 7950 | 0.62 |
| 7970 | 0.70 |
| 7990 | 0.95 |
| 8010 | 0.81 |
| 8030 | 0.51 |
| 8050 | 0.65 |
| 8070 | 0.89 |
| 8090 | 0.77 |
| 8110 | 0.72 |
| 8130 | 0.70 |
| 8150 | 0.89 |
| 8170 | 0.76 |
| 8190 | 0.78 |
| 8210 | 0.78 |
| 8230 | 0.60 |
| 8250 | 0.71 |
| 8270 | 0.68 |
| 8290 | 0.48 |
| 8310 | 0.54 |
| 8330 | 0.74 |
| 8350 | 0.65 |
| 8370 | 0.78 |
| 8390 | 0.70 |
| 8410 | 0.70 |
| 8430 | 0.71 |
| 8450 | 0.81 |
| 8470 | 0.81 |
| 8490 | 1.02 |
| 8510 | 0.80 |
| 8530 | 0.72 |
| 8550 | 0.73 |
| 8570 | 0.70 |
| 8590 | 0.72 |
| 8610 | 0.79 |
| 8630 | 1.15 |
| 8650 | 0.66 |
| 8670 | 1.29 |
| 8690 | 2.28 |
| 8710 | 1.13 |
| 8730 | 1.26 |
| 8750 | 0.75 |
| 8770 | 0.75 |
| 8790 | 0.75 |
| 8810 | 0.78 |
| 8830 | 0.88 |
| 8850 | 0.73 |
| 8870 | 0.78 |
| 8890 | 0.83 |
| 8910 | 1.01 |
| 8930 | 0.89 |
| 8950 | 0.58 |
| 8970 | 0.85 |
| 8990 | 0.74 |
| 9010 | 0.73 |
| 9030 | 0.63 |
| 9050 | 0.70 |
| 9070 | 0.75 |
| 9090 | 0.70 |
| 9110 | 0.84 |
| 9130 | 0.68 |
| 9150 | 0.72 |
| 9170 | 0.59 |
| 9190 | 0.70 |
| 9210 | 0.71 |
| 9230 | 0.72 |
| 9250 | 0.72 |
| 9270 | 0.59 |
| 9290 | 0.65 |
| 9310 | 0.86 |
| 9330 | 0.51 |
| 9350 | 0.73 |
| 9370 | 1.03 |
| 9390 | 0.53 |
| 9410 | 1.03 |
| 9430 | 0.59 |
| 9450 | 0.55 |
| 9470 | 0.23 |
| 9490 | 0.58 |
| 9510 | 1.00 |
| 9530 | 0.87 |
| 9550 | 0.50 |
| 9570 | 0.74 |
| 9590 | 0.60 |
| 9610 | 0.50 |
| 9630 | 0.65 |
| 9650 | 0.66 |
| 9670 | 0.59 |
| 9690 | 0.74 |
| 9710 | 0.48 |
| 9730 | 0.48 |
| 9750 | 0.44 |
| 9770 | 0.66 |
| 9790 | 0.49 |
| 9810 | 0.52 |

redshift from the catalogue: 0.32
